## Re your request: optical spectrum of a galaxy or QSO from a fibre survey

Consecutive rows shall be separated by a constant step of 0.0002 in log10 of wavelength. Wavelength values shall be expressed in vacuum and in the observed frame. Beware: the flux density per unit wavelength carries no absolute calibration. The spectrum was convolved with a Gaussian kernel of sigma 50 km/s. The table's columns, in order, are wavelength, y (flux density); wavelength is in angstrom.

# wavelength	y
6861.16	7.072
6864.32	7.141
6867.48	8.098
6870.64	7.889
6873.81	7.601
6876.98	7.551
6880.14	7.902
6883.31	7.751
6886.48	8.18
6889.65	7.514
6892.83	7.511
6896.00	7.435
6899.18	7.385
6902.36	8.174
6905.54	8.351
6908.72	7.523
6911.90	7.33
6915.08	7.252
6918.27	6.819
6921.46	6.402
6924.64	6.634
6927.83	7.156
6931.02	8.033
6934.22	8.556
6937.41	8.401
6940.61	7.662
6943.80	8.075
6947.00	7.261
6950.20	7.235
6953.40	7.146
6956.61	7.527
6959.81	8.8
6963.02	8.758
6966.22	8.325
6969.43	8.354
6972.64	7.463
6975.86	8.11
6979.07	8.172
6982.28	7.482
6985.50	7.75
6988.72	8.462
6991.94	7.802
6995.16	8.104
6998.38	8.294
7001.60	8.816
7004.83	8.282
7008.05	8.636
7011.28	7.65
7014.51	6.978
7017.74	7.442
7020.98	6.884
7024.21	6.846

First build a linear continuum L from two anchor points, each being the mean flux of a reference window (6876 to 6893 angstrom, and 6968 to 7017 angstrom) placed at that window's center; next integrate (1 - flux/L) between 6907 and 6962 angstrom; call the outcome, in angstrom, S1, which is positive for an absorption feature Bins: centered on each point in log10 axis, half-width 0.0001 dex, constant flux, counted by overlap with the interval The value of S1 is 2.4 angstrom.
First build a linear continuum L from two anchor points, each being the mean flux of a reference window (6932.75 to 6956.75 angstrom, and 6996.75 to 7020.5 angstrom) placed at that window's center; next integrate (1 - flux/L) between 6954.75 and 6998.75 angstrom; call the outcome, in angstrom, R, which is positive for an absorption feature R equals -1.3 angstrom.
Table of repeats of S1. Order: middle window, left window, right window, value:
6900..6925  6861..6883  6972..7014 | 1.42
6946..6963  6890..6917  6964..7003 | 0.45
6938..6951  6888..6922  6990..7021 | 0.01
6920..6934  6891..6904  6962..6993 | 1.04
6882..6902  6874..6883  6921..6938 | 0.03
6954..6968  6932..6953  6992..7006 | -0.49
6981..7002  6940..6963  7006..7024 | -1.36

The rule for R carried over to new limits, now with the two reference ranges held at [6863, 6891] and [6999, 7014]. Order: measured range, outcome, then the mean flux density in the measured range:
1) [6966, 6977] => 0.1 angstrom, 8.02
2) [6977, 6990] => 0.3 angstrom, 7.96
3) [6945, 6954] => 0.9 angstrom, 7.26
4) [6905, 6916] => 0.4 angstrom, 7.57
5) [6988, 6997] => 0.1 angstrom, 8.1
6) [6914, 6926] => 1.7 angstrom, 6.76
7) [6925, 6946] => 0.2 angstrom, 7.88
